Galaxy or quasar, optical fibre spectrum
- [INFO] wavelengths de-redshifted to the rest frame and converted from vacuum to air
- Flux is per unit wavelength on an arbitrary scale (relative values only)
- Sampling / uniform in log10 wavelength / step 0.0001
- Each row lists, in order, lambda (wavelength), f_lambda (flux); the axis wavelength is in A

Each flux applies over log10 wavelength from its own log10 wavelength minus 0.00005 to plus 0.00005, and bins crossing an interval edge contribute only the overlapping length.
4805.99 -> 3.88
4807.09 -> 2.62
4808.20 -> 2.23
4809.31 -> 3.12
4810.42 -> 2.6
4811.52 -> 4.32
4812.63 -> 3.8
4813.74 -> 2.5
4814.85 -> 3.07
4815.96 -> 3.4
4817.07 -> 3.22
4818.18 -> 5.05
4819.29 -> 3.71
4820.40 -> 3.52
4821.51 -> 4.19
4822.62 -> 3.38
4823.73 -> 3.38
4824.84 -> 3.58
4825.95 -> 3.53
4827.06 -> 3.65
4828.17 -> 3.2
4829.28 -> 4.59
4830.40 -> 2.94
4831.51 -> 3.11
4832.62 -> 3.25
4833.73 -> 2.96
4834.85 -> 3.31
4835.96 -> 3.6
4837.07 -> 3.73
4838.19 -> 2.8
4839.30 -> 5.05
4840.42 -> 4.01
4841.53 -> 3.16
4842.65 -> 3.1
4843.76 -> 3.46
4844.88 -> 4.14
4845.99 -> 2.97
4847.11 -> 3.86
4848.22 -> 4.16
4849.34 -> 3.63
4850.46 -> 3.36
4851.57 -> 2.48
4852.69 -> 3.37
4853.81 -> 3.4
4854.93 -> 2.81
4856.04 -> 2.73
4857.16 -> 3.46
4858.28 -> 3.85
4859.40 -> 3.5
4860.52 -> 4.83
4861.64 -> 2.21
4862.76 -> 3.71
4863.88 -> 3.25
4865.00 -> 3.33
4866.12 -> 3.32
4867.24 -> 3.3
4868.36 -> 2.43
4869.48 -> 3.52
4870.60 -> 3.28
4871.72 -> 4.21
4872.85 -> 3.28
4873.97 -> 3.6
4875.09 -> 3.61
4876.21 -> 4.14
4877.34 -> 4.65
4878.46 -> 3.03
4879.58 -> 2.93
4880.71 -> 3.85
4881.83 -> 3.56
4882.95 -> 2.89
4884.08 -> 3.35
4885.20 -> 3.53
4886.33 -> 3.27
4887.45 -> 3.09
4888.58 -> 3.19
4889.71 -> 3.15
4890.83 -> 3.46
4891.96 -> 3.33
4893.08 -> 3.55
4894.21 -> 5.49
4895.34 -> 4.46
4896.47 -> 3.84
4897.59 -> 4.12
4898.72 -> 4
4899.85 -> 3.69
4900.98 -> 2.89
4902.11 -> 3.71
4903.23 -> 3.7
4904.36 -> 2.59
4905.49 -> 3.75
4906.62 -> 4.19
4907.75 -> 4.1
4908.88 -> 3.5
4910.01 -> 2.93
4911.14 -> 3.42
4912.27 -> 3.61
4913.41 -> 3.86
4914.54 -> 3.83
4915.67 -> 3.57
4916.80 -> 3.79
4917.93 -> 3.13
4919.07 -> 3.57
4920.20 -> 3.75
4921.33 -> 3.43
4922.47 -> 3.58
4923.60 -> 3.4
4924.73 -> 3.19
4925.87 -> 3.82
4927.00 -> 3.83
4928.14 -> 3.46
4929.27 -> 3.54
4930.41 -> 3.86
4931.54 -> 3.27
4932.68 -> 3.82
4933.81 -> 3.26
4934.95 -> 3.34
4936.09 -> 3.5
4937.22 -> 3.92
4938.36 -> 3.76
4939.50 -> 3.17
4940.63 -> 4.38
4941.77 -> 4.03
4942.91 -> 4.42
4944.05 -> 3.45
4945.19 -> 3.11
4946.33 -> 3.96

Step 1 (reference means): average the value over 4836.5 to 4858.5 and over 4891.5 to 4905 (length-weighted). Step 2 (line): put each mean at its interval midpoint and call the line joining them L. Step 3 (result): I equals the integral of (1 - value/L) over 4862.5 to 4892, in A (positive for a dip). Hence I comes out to 1.9 A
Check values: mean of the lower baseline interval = 3.47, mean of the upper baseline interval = 3.79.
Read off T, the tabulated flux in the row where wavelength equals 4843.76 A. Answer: 3.46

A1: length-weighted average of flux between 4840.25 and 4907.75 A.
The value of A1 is 3.51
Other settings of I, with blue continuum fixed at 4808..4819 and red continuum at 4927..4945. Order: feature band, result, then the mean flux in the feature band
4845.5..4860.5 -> 0.27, 3.41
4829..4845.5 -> -0.46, 3.53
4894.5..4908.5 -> -0.77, 3.78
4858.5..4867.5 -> 0.11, 3.45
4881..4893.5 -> 0.83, 3.32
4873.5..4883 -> -0.25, 3.62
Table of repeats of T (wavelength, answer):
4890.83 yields 3.46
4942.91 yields 4.42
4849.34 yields 3.63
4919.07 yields 3.57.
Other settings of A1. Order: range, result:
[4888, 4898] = 3.84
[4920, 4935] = 3.54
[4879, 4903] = 3.59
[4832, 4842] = 3.54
